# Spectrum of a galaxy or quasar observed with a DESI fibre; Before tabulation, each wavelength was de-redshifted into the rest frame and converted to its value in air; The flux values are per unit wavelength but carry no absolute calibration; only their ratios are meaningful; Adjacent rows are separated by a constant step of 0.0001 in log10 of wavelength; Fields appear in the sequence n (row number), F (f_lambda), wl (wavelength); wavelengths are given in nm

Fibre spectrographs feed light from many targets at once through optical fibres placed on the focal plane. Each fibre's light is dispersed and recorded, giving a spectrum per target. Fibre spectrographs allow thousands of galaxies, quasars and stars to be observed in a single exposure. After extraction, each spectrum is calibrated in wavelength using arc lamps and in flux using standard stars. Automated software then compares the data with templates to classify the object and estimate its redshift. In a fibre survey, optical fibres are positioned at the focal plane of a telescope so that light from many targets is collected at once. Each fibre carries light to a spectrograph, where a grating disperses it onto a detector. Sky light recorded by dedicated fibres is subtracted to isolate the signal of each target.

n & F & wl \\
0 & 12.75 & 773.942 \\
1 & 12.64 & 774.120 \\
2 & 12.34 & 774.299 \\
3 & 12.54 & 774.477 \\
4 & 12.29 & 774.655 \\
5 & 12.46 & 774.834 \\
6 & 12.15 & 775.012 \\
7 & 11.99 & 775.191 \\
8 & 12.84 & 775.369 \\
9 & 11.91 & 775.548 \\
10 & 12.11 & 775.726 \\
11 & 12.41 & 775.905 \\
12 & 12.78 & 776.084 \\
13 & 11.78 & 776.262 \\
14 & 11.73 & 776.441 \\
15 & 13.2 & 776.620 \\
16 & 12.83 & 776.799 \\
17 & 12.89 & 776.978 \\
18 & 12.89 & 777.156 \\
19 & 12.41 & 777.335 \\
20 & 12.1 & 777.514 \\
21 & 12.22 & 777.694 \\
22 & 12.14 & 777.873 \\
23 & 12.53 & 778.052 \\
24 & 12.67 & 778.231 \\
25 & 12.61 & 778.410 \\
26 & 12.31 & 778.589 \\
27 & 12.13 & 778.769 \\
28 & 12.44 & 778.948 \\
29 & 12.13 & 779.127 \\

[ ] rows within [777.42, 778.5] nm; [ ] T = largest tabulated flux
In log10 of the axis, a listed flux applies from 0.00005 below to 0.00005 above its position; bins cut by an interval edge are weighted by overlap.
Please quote 12.67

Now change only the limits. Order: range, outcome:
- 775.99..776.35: 12.78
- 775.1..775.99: 12.84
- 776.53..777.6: 13.2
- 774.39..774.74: 12.54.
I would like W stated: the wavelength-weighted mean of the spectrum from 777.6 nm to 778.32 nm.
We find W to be 12.4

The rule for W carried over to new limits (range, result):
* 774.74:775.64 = 12.3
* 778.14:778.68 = 12.5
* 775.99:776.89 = 12.5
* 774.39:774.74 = 12.4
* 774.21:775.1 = 12.4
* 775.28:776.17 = 12.4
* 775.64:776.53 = 12.2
